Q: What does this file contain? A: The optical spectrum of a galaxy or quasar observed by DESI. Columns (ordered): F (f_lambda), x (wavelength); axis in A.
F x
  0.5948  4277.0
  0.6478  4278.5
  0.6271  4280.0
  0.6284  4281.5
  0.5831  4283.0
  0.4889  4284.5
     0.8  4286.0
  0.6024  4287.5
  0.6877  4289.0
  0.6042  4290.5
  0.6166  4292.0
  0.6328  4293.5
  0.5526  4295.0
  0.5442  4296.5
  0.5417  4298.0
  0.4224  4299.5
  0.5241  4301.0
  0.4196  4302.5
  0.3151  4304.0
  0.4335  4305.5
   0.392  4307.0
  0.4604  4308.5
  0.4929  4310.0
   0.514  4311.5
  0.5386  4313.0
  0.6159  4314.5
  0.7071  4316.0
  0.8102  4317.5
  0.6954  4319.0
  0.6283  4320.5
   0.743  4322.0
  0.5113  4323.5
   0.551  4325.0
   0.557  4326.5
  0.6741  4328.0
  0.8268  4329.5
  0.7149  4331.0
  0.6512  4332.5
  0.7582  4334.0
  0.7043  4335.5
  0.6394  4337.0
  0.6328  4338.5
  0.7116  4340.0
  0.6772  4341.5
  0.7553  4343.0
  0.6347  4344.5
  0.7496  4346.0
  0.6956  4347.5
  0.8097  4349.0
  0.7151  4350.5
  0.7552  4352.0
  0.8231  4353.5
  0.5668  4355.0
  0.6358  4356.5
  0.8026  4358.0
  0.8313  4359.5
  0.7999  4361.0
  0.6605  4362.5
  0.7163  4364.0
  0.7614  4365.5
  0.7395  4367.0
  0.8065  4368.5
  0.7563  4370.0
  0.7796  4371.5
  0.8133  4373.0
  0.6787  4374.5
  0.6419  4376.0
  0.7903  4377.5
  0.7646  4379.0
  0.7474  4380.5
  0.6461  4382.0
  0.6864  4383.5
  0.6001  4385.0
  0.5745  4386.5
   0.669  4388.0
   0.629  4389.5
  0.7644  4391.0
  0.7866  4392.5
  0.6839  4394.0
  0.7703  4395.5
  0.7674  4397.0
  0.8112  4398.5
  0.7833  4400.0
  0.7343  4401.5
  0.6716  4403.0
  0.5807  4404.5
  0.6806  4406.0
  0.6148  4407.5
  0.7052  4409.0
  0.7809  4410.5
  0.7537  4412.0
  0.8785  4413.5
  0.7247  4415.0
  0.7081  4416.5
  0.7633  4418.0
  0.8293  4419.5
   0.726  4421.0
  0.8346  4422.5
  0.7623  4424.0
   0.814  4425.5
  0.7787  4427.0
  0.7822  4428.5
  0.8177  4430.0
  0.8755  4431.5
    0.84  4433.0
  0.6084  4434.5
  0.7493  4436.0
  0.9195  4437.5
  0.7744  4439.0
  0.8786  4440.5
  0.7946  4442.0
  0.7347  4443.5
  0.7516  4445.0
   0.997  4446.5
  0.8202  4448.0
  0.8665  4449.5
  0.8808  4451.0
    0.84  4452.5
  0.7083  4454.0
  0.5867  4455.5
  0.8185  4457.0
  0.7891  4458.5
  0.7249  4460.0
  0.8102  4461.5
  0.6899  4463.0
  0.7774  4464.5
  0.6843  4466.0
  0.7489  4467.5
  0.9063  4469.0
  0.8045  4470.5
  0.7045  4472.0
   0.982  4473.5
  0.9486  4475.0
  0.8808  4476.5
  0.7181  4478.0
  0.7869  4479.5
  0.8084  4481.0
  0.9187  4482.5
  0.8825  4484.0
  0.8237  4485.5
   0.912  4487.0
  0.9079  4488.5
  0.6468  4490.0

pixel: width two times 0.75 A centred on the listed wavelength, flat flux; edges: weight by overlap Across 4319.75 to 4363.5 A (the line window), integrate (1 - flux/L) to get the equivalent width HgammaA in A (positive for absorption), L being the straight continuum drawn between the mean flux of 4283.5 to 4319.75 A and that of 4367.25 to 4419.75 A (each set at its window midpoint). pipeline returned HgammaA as -4.6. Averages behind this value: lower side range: 0.559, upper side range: 0.724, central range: 0.697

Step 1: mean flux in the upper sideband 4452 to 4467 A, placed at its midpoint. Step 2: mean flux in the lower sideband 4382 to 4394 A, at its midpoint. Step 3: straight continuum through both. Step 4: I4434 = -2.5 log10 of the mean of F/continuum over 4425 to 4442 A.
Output -0.12 mag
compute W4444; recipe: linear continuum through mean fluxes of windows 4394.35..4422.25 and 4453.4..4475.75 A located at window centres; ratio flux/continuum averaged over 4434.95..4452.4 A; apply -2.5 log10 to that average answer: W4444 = -0.09 mag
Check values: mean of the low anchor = 0.739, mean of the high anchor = 0.779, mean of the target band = 0.83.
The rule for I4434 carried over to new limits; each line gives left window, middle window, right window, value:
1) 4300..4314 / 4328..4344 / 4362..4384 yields -0.216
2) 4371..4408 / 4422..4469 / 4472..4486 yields 0.009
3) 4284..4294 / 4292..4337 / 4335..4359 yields 0.146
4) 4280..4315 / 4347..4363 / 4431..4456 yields -0.148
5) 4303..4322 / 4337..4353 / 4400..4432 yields -0.153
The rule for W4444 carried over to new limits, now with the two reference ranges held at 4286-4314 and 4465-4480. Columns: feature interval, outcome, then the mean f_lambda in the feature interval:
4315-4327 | -0.17 mag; 0.652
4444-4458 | -0.04 mag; 0.806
